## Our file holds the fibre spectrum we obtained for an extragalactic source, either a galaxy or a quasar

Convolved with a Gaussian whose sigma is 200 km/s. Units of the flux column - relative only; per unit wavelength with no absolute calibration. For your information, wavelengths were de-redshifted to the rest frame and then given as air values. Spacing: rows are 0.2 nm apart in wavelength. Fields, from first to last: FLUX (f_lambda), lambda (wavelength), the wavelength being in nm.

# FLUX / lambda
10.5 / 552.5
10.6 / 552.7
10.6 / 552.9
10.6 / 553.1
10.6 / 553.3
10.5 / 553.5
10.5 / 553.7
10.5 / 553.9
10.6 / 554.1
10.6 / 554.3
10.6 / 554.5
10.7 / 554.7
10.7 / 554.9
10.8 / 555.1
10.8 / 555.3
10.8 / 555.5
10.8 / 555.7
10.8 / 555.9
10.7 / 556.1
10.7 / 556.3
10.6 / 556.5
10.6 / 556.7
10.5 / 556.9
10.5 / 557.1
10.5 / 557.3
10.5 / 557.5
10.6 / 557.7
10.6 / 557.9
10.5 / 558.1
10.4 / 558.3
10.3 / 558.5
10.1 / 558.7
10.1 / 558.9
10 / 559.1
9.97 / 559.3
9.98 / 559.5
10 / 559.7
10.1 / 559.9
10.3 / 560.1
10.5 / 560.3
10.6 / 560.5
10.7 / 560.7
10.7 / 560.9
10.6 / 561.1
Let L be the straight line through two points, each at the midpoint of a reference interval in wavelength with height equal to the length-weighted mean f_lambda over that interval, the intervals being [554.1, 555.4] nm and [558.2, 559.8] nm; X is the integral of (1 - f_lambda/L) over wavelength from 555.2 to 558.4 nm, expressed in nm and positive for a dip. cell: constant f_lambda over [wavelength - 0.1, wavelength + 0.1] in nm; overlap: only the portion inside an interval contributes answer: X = -0.064 nm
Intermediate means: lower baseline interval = 10.7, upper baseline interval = 10.1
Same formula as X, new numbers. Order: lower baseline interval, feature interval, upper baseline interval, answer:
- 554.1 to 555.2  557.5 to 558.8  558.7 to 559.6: -0.03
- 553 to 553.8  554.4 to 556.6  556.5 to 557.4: -0.04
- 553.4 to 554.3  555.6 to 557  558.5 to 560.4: -0.04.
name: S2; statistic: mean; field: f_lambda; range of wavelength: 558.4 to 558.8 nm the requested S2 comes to 10.2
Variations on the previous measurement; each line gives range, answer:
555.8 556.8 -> 10.7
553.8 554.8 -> 10.6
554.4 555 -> 10.7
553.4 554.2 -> 10.5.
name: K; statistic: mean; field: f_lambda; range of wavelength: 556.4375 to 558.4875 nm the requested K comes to 10.5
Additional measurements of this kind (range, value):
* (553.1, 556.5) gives 10.7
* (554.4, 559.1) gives 10.6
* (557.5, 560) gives 10.2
